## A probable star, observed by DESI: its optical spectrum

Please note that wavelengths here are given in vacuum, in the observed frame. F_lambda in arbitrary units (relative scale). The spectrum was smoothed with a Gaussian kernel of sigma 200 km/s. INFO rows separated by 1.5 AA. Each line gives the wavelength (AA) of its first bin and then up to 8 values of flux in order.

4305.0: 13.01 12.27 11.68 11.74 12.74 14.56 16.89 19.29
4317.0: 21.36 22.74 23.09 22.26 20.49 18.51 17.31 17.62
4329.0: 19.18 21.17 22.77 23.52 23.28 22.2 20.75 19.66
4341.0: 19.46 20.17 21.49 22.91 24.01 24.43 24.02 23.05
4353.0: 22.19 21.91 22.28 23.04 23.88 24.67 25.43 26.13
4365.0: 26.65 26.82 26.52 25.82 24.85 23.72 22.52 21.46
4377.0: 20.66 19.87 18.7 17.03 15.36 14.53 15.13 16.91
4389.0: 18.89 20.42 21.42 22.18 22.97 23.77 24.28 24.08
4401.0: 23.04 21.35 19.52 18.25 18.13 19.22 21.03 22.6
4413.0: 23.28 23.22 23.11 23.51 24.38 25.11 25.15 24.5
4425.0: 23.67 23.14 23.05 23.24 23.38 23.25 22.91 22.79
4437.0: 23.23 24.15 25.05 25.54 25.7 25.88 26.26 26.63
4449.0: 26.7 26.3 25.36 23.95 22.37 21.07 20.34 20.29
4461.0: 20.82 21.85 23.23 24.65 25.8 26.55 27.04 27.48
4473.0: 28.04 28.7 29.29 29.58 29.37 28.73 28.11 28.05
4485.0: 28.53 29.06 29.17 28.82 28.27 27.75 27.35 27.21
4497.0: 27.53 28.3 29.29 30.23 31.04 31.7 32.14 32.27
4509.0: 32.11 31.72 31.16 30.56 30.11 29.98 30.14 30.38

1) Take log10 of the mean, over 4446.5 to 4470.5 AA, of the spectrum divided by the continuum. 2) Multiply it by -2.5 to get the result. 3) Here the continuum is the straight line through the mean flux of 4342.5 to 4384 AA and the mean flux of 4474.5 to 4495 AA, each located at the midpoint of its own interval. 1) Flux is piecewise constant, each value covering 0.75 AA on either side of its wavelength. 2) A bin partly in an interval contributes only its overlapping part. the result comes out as 0.145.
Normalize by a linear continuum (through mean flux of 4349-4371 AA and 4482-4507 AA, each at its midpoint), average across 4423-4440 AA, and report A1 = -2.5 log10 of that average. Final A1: 0.15 mag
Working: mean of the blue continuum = 24.5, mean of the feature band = 23.4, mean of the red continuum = 29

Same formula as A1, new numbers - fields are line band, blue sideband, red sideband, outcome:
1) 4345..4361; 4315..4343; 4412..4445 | -0.08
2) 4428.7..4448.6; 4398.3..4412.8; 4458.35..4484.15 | -0.04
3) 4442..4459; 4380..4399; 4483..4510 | 0.02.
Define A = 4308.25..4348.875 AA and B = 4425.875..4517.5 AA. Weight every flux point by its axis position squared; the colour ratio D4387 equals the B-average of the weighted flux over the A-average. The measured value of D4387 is 1.43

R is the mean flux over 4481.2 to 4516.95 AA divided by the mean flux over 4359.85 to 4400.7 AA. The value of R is 1.35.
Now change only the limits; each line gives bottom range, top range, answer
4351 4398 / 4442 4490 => 1.19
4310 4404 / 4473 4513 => 1.38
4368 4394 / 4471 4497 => 1.41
